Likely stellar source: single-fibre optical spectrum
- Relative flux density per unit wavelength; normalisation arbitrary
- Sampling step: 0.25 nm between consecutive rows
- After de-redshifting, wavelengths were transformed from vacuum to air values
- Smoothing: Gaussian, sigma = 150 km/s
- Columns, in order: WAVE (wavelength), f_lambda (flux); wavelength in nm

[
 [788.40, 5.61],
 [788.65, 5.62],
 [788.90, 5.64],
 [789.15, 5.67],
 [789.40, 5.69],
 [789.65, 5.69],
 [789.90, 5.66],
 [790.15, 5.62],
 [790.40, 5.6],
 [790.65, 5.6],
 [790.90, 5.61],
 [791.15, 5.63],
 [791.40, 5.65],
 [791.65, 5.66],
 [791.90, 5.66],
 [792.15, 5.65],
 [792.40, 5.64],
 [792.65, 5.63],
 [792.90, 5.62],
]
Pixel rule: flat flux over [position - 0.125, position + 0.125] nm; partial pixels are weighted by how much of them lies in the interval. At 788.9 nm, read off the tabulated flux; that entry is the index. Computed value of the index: 5.64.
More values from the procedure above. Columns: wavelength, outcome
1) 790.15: 5.62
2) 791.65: 5.66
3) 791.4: 5.65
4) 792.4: 5.64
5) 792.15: 5.65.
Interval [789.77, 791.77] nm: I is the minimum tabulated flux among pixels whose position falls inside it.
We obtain 5.6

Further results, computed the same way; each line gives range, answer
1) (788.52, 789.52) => 5.62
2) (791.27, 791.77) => 5.65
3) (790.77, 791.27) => 5.61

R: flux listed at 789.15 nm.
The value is 5.67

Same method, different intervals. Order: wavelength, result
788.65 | 5.62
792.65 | 5.63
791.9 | 5.66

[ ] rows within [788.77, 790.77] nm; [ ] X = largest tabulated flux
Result 5.69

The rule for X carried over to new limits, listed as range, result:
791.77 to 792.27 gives 5.66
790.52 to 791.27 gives 5.63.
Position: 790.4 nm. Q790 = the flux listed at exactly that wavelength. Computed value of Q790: 5.6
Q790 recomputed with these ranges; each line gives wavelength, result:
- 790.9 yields 5.61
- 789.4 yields 5.69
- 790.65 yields 5.6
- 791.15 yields 5.63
